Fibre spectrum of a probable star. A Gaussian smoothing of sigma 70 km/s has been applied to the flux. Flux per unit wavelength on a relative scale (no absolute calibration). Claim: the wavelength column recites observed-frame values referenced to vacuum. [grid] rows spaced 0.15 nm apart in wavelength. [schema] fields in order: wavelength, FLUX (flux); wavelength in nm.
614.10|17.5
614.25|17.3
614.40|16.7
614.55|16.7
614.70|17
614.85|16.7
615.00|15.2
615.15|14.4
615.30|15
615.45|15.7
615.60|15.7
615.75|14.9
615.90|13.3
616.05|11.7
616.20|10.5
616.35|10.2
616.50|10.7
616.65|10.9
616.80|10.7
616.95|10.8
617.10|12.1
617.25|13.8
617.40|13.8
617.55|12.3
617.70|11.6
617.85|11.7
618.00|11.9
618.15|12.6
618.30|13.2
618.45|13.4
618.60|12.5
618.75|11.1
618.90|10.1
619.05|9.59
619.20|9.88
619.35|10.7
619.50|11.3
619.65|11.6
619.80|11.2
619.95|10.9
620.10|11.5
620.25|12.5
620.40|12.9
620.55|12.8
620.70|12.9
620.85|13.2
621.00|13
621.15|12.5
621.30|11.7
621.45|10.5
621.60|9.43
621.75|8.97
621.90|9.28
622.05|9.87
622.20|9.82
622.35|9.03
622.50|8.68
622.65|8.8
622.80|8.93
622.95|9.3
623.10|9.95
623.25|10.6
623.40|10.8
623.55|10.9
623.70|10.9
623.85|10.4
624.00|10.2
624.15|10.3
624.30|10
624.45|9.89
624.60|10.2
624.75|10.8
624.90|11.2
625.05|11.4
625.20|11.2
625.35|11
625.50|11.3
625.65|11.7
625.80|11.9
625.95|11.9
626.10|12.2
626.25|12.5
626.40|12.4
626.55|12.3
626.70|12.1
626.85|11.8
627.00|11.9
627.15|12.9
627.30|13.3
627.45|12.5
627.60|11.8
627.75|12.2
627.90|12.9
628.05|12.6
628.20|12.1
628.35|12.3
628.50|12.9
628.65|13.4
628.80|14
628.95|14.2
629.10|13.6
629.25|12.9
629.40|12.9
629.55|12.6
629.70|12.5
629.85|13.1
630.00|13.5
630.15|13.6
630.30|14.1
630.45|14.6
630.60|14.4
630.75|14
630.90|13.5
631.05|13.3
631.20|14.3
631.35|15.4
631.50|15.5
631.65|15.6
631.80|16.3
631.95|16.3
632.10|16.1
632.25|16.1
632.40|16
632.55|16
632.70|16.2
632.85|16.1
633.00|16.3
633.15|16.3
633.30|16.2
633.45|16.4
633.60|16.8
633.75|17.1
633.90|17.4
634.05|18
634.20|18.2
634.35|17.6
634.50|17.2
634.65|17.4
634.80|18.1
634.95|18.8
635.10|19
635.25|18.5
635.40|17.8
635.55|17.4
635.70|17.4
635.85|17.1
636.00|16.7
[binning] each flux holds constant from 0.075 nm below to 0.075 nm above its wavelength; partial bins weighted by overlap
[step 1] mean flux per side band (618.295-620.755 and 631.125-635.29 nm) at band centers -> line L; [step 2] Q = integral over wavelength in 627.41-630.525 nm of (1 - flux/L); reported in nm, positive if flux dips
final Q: 0.43 nm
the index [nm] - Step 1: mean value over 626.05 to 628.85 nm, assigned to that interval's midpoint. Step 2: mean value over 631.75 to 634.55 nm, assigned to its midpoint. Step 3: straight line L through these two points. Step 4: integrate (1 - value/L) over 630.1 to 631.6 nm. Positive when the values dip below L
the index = 0.069 nm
